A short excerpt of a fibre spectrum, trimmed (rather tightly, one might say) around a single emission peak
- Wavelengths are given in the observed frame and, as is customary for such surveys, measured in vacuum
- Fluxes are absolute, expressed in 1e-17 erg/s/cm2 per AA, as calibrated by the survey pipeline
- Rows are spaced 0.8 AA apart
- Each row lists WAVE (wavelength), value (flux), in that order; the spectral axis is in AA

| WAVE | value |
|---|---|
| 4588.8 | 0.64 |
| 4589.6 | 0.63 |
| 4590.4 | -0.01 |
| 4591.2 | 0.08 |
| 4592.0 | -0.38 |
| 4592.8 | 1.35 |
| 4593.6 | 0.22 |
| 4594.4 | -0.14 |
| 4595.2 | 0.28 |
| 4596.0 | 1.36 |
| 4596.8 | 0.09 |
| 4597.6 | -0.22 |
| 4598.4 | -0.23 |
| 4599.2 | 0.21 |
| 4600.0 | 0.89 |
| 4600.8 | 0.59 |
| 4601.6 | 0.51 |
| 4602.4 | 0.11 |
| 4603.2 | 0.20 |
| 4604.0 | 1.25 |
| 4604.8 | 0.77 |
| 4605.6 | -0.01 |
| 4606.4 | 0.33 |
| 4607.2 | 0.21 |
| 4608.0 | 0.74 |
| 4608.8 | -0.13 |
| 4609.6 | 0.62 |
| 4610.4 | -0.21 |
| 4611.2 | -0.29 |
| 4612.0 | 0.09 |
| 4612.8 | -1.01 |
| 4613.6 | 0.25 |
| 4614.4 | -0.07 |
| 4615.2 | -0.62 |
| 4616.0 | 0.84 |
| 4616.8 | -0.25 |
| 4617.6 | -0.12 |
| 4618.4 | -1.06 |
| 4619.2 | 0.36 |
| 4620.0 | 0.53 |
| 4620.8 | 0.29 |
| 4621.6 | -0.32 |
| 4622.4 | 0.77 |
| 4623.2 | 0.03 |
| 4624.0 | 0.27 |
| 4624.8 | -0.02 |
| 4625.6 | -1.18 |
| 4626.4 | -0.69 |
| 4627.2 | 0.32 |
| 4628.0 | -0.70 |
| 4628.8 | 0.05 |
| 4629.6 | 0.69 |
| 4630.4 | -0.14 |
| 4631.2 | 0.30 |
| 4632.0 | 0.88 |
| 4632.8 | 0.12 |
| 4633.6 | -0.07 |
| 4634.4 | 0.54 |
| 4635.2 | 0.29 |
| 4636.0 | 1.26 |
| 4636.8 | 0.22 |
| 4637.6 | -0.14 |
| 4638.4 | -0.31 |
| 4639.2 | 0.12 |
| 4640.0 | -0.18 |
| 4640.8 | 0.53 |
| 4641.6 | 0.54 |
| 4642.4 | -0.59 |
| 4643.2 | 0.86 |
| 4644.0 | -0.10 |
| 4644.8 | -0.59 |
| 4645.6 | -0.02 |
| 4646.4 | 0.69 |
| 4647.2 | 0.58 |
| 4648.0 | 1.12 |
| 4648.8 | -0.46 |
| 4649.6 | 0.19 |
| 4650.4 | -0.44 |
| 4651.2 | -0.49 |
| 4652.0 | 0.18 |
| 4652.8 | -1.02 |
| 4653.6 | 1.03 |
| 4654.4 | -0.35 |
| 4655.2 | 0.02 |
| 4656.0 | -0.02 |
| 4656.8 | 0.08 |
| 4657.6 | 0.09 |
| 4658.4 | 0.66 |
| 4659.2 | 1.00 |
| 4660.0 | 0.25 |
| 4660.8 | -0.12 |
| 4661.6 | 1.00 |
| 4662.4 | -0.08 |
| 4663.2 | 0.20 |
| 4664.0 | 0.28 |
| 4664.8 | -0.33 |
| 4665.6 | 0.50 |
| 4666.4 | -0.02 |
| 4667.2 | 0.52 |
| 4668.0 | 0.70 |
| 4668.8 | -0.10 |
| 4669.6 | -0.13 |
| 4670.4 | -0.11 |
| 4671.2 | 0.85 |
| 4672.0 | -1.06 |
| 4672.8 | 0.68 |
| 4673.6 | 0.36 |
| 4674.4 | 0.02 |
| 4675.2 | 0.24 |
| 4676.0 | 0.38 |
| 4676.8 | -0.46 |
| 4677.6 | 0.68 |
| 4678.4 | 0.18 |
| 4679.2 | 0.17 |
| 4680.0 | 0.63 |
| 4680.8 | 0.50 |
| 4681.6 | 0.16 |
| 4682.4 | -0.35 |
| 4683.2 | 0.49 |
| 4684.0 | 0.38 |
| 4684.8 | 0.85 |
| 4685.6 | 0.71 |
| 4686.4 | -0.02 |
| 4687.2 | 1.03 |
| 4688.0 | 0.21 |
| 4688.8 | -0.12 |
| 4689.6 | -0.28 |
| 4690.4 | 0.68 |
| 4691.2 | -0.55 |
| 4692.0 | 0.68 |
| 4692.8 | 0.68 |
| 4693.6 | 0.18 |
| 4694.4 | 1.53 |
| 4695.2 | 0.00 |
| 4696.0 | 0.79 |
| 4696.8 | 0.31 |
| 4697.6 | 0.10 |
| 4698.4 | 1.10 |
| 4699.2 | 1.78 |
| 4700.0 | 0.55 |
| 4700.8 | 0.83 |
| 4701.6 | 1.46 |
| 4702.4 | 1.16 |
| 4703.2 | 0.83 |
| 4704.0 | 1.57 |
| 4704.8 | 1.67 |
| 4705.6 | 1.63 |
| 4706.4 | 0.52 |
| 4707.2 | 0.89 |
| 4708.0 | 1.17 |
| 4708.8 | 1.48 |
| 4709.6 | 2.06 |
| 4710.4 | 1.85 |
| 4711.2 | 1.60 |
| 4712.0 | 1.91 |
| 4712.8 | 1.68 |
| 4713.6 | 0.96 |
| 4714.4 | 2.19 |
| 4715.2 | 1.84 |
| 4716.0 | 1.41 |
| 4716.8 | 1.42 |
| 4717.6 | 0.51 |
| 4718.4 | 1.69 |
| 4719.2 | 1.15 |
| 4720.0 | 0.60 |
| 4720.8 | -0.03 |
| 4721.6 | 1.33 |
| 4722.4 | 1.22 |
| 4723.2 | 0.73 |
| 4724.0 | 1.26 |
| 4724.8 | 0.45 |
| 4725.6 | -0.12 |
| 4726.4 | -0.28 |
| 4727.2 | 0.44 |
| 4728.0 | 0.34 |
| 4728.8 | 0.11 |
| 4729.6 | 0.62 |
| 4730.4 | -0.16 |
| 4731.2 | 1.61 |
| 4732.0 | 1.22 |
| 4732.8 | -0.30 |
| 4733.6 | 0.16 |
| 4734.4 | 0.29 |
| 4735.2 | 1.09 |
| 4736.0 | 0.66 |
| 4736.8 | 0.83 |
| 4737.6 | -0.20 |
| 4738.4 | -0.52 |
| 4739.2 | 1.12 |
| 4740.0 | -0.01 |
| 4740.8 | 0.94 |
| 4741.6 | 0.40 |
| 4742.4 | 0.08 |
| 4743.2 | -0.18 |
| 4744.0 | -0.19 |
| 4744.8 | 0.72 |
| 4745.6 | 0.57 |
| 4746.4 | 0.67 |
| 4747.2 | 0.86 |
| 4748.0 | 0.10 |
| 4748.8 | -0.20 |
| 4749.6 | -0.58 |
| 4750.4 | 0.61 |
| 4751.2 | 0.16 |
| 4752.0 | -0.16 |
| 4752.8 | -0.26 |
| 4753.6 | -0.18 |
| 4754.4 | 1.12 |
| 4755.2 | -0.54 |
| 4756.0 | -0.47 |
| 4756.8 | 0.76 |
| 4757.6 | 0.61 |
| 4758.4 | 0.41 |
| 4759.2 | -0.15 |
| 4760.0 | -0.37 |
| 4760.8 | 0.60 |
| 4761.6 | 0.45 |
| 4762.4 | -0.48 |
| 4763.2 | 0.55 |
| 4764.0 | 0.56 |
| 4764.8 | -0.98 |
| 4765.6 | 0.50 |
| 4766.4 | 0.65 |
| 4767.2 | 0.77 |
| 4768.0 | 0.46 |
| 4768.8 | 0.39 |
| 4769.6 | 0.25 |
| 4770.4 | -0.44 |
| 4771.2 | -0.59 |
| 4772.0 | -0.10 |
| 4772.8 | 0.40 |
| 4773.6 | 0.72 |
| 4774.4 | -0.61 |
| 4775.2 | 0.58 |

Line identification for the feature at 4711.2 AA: C IV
